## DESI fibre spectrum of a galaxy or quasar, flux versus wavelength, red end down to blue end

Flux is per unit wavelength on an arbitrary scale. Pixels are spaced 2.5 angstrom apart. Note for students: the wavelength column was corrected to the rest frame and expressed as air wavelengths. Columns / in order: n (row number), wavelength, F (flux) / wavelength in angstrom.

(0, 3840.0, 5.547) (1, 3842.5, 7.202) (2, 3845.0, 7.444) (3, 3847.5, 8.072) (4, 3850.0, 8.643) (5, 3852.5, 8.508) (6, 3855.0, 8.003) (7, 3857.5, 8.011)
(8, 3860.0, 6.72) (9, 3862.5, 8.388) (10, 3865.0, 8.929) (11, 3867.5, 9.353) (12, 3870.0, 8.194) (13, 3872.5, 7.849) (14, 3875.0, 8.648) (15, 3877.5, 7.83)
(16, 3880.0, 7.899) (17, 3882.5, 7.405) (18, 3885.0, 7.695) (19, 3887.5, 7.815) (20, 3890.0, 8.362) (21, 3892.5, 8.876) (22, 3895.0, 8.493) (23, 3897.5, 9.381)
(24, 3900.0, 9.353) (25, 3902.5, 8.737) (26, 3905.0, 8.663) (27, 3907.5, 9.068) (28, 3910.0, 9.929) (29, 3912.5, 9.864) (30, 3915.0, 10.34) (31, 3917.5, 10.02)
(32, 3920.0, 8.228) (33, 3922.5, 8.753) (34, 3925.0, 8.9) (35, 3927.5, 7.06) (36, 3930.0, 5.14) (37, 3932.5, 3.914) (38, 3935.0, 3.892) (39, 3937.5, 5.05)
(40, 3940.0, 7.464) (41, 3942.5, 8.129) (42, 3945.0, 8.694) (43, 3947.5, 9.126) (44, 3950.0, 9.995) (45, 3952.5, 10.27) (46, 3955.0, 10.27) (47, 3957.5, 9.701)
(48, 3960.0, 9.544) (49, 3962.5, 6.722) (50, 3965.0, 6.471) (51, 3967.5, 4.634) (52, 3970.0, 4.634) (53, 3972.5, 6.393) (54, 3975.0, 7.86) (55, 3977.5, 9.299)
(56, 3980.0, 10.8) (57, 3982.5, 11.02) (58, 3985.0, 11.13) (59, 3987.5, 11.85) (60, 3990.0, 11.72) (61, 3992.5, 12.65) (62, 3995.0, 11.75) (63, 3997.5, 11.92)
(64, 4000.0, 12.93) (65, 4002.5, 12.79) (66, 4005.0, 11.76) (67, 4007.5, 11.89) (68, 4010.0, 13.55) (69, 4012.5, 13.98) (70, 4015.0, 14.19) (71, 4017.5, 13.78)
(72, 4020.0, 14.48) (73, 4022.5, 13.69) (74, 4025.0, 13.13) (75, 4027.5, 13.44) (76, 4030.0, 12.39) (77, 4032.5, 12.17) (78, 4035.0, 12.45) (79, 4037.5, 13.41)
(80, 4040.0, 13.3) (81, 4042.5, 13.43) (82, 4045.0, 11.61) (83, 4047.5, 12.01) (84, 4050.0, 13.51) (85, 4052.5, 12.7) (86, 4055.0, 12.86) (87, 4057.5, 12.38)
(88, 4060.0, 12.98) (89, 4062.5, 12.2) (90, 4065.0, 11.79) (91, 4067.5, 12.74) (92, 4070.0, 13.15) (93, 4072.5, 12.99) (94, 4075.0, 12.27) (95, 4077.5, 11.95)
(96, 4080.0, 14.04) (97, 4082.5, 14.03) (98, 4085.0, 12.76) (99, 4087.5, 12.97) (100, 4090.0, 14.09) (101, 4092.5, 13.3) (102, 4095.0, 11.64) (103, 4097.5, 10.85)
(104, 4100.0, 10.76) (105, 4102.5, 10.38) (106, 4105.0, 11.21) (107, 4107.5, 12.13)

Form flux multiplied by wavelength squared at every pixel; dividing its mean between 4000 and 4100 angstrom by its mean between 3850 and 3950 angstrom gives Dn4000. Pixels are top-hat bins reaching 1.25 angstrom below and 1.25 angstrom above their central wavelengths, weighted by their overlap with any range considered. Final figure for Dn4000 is 1.70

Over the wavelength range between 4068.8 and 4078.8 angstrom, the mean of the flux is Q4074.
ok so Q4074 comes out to 12.6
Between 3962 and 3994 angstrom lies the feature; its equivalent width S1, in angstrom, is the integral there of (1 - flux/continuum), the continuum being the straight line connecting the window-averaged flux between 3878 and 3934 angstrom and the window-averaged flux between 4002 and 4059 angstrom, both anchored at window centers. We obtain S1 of 6.3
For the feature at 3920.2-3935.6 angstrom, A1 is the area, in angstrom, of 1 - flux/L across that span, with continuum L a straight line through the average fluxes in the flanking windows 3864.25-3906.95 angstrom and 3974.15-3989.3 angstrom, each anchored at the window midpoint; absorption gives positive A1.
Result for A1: 4.6 angstrom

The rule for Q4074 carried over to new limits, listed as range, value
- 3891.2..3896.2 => 8.68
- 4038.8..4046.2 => 12.8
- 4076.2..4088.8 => 13.2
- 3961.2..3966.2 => 6.63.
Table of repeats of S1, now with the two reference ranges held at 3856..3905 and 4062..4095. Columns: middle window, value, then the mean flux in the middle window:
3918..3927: 0.66 angstrom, 8.61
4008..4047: -5.00 angstrom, 13.2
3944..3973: 5.78 angstrom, 8.07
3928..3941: 6.00 angstrom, 5.16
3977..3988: -0.17 angstrom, 10.9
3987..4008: -2.14 angstrom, 12.2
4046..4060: -0.43 angstrom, 12.7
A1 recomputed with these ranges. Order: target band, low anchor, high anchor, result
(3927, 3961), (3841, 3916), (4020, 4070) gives 8.3 angstrom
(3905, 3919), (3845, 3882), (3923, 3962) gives -3.1 angstrom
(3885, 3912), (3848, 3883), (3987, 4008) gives 1.0 angstrom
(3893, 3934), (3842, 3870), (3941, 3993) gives 0.6 angstrom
